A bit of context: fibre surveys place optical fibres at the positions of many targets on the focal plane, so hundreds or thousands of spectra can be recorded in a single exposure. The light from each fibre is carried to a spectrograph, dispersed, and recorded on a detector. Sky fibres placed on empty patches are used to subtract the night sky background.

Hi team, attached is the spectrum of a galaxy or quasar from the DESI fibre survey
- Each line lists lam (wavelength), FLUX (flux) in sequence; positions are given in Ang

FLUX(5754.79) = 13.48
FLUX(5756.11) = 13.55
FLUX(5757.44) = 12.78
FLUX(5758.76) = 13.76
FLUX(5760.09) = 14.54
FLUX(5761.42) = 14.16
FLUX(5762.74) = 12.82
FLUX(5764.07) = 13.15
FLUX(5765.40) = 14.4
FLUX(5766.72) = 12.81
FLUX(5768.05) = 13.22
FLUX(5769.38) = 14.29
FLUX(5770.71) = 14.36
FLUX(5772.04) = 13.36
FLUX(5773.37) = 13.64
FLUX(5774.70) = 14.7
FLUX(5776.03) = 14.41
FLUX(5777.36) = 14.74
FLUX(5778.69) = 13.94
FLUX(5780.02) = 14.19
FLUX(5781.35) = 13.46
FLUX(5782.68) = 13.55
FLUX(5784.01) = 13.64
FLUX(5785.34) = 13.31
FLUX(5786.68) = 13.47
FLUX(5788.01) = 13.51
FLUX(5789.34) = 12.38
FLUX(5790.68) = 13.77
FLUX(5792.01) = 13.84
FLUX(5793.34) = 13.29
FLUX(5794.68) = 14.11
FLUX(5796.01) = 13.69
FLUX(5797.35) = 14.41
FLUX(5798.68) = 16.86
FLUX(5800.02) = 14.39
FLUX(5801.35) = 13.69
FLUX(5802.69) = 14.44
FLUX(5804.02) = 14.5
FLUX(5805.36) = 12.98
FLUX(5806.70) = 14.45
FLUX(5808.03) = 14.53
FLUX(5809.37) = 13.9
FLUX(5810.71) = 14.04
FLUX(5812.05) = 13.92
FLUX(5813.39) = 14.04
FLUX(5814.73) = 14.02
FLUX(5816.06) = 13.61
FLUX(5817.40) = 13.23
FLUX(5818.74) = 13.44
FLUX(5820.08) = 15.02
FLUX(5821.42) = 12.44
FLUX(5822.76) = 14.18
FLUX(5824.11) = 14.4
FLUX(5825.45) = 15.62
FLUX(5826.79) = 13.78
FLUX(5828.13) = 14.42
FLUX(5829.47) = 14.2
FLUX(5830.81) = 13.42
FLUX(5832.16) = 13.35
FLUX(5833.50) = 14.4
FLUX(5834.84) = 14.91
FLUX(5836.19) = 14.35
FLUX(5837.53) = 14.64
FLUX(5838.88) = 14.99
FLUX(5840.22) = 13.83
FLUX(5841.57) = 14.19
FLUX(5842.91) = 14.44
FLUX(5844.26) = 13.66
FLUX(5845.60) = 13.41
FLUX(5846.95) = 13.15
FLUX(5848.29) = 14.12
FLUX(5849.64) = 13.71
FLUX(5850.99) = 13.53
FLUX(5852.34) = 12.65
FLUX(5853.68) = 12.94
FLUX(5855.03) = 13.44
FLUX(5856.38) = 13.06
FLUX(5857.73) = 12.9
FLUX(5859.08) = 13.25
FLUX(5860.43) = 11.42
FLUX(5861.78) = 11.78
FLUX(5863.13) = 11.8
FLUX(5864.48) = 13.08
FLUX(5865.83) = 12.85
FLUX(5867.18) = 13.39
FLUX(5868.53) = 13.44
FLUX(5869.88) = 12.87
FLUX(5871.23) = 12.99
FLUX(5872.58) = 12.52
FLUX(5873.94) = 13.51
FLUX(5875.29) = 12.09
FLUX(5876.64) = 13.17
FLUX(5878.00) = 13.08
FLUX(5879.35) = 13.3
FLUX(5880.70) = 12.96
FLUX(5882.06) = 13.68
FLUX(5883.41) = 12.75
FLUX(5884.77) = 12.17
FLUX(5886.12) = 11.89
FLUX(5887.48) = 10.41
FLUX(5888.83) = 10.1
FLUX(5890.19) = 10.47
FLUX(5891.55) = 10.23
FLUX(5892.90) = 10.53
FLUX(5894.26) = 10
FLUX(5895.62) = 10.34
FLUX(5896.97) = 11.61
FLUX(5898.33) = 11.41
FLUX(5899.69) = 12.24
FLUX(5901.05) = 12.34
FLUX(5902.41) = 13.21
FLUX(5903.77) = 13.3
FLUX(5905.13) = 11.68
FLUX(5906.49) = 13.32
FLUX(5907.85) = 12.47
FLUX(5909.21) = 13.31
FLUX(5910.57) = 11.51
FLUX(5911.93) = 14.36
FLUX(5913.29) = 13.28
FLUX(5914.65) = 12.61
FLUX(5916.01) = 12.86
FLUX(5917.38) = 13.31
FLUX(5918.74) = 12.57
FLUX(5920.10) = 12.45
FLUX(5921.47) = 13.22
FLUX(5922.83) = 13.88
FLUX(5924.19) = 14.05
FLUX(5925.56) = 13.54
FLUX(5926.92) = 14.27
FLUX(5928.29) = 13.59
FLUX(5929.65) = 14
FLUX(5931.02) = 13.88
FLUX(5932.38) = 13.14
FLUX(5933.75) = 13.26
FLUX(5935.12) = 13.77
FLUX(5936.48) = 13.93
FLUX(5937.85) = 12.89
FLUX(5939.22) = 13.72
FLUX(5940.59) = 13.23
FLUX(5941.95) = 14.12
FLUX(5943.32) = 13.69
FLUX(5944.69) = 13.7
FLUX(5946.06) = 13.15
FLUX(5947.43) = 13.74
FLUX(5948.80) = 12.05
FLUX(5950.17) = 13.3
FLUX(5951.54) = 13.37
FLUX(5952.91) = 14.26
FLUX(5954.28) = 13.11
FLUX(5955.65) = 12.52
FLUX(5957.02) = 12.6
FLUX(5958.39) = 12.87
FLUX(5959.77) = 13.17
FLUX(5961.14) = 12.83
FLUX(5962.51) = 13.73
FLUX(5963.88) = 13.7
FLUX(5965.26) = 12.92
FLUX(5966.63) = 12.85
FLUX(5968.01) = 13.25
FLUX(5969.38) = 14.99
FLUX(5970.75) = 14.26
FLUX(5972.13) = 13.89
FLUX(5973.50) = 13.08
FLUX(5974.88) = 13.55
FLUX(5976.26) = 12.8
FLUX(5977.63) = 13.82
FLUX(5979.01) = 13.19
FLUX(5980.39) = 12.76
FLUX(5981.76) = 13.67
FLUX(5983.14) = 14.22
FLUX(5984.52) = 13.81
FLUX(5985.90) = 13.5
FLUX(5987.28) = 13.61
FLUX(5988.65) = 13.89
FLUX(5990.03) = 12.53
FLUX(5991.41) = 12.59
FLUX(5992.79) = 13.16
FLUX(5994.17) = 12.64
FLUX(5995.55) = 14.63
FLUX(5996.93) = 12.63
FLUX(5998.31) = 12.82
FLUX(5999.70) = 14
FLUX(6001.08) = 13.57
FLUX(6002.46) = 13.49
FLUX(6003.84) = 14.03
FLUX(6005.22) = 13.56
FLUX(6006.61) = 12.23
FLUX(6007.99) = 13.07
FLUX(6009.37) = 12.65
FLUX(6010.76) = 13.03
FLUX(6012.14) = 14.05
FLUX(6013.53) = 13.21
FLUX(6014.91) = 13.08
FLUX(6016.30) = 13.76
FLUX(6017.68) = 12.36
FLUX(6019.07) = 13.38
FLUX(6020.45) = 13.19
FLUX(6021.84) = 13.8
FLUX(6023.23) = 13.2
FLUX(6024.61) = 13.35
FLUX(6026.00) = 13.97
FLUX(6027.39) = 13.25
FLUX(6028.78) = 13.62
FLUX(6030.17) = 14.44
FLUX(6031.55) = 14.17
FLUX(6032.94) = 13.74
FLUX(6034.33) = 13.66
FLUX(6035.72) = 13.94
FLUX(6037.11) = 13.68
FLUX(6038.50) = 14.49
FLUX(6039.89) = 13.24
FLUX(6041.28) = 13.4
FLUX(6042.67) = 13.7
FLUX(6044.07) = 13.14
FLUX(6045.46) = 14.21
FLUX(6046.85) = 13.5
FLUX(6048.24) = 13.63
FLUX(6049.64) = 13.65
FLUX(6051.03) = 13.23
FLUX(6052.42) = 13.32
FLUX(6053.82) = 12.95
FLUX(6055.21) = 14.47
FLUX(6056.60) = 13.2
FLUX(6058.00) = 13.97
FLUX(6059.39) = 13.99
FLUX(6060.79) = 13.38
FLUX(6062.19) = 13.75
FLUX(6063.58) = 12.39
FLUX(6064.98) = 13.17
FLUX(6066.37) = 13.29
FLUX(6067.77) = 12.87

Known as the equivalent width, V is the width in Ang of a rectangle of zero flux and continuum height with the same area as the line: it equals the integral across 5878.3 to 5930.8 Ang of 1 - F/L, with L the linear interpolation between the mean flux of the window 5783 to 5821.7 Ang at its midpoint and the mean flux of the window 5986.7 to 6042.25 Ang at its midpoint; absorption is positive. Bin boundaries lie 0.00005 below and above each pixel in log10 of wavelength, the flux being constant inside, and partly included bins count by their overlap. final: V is 4.6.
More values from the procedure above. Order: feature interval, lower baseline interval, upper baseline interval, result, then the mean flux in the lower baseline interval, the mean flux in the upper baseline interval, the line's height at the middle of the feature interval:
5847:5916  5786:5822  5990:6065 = 6.48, 13.9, 13.5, 13.8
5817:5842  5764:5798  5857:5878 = -1.83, 13.8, 12.7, 13.2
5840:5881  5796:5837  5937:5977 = 2.37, 14.2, 13.4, 13.9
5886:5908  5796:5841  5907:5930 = 3.23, 14.2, 13.2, 13.4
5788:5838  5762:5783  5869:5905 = -3.31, 13.8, 12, 13.2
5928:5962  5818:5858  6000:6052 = 0.80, 13.9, 13.5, 13.7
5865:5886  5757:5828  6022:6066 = 1.31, 13.9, 13.6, 13.8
